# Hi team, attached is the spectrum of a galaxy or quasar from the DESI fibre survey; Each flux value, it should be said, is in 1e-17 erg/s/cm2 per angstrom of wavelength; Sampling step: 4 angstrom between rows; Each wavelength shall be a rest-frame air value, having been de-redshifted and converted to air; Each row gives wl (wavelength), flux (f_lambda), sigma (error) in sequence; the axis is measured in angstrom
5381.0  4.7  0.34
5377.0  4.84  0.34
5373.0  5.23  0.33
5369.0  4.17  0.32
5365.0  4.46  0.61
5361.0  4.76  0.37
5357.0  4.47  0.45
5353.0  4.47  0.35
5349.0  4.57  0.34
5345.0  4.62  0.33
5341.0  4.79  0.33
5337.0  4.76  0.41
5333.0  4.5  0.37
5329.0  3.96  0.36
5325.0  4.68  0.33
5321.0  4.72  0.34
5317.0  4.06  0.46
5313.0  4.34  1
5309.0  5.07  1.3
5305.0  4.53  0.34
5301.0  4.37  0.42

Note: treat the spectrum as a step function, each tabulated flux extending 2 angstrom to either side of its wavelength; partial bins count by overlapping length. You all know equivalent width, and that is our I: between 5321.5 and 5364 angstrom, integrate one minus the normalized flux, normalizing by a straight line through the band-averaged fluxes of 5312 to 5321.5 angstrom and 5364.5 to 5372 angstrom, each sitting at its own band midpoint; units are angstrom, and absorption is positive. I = -1.9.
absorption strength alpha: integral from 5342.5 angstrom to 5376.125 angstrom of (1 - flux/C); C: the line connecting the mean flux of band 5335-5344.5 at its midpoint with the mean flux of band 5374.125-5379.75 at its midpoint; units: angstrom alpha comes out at 1.5 angstrom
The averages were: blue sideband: 4.75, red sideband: 4.88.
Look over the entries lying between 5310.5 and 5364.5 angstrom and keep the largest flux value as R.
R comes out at 4.79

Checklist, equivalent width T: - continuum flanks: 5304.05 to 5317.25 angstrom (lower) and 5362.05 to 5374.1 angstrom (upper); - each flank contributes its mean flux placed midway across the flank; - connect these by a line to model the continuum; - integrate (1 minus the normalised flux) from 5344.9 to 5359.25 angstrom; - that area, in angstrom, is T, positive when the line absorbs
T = 0.2 angstrom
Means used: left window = 4.56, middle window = 4.52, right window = 4.59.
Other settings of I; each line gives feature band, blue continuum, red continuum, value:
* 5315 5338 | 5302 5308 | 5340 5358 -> 0.8 angstrom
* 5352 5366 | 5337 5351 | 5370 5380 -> 0.7 angstrom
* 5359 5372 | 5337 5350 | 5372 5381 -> 0.9 angstrom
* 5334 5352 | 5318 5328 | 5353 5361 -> -0.4 angstrom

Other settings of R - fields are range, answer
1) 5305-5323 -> 5.07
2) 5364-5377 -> 5.23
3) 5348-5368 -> 4.76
